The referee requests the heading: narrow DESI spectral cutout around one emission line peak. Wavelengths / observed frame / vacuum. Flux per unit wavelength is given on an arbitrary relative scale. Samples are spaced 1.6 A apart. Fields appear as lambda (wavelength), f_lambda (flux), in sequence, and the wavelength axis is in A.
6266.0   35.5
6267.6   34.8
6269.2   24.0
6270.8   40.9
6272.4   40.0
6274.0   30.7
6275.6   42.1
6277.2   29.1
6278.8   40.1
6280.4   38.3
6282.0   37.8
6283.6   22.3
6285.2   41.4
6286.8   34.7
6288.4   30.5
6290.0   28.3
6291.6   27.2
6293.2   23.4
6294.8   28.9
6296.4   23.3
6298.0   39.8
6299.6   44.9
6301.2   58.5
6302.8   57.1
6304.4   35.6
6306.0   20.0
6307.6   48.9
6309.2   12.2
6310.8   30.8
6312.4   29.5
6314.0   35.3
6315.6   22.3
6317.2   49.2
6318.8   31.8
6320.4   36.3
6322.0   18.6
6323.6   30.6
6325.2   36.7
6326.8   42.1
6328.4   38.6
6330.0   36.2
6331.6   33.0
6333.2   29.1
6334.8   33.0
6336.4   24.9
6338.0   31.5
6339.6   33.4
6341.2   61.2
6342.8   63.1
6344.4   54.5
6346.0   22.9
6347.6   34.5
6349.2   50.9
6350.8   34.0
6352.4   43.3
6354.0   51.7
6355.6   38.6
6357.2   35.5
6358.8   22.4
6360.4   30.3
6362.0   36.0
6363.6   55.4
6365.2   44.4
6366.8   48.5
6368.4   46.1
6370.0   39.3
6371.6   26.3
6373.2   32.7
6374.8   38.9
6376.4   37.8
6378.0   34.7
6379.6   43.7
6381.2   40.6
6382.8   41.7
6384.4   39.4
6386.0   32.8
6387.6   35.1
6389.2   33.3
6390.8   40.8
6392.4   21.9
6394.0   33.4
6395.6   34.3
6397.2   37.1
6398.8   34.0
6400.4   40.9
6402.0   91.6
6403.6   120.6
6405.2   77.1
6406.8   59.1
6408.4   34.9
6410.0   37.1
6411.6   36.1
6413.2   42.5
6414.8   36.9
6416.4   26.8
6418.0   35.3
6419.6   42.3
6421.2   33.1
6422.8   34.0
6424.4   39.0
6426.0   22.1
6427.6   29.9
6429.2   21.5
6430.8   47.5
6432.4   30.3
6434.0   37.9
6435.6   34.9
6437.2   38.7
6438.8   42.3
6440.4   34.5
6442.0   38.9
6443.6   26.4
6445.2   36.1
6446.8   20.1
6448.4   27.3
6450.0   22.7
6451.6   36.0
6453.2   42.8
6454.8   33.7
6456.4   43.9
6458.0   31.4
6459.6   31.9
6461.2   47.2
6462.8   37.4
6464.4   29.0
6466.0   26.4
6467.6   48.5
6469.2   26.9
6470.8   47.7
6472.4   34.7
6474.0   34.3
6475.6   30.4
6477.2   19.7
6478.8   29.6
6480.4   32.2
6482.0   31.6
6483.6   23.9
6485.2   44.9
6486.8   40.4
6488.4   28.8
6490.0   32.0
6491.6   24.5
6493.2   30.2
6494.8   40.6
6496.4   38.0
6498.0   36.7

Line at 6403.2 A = [O III] 5007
